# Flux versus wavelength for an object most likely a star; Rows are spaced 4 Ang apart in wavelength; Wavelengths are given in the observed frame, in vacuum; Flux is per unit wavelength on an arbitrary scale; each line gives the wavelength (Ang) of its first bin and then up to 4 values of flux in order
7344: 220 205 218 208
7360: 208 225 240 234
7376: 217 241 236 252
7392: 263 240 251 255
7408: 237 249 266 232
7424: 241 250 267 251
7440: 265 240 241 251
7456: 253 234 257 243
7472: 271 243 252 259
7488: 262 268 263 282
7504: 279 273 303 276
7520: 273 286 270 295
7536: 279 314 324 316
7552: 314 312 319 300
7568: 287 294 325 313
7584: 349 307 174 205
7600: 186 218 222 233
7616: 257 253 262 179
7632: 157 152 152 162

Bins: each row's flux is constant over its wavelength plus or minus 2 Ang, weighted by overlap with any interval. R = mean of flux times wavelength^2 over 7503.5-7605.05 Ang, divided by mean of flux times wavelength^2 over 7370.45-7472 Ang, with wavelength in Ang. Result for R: 1.19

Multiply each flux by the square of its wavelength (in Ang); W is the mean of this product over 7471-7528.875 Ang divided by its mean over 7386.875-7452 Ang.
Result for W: 1.11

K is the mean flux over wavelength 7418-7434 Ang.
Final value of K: 248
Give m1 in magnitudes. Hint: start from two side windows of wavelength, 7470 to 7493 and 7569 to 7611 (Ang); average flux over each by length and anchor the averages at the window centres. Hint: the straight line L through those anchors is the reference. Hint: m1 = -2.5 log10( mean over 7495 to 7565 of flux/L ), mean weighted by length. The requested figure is -0.14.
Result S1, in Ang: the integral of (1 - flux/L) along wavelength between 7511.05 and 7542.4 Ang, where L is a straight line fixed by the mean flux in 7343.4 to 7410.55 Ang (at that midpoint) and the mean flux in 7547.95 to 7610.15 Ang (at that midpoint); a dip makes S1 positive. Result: -2.59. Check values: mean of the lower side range 233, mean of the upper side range 276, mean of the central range 287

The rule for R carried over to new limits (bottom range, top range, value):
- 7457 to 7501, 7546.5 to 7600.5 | 1.15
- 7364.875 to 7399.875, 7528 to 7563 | 1.33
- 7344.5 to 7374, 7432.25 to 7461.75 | 1.16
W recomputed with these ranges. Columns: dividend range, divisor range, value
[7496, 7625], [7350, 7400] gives 1.26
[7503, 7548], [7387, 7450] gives 1.19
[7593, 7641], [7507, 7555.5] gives 0.72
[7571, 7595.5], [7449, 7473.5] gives 1.19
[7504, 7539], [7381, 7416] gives 1.17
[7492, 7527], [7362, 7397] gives 1.21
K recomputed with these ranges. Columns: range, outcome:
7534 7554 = 309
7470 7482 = 255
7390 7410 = 249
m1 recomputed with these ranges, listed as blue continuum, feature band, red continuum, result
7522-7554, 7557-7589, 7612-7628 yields -0.133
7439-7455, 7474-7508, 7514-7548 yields 0.028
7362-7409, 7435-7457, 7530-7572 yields 0.061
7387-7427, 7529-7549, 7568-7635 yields -0.225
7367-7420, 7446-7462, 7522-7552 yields 0.096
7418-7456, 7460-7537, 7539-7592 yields 0.032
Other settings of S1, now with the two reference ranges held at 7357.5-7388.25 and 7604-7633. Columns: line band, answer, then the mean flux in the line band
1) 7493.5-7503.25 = -1.9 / 273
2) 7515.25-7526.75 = -2.6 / 278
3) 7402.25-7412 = -0.7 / 246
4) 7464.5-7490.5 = -3.1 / 255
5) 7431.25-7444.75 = -1.6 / 256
